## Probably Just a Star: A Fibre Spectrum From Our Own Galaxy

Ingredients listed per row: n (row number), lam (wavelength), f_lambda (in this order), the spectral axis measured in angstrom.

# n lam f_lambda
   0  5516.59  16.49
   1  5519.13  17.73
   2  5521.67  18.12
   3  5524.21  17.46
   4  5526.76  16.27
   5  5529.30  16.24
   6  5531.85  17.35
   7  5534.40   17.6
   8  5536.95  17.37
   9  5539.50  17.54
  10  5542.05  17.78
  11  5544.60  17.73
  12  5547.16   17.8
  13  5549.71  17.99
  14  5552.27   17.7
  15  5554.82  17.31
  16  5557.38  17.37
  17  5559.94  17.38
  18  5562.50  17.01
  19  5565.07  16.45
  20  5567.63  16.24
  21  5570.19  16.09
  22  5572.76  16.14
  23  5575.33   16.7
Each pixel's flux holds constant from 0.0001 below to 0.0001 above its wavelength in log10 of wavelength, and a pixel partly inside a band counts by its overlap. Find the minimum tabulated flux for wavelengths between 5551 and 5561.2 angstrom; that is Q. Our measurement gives 17.31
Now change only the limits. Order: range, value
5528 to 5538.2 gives 16.24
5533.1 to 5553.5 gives 17.37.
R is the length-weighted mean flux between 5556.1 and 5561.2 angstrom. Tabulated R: 17.4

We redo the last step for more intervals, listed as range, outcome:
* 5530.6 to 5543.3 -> 17.5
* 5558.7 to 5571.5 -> 16.6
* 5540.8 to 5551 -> 17.8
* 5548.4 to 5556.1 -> 17.7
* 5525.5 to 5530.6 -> 16.3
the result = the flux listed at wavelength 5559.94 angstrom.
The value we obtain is 17.38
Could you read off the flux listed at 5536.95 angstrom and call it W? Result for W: 17.37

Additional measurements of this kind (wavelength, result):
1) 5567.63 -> 16.24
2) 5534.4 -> 17.6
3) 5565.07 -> 16.45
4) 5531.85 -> 17.35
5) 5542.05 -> 17.78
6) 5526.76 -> 16.27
